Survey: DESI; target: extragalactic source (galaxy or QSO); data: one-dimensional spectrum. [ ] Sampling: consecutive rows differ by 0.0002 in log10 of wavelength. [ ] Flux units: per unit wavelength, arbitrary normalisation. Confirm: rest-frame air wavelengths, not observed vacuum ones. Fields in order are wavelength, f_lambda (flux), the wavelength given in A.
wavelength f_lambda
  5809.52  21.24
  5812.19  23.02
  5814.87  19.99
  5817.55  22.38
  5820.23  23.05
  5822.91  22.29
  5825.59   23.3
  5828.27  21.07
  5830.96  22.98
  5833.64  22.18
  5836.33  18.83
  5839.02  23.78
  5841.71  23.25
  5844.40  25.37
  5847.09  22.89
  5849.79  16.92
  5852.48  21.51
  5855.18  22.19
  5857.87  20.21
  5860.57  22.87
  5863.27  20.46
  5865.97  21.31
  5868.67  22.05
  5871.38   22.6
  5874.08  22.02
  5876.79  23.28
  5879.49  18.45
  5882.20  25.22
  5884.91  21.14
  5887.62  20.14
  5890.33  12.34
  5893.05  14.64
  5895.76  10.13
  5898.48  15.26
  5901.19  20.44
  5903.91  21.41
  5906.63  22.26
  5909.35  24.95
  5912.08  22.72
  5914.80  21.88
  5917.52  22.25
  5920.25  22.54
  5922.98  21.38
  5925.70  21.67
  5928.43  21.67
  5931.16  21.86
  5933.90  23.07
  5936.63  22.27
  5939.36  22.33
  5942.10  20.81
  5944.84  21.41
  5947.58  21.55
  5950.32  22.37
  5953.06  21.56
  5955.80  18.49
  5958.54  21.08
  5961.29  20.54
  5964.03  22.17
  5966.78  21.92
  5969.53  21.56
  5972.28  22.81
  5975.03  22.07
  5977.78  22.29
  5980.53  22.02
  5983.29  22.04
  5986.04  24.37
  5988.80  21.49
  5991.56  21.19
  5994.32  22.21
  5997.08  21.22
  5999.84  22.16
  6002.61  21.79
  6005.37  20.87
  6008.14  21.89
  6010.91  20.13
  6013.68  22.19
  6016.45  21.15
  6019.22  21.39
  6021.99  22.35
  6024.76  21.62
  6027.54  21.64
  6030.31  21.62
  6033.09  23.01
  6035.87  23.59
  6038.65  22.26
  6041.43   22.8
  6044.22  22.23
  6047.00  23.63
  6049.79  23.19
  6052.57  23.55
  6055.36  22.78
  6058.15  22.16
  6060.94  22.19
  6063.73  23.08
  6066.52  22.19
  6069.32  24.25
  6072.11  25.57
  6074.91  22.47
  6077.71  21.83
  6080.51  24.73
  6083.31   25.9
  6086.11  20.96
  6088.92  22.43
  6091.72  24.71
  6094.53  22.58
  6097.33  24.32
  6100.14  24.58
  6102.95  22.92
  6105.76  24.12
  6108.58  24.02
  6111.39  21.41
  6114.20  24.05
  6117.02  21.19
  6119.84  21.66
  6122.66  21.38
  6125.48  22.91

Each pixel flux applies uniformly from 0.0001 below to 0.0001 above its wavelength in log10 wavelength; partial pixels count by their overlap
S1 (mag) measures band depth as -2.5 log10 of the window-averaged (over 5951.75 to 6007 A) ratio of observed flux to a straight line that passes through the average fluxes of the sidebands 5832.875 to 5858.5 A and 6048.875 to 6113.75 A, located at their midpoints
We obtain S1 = 0.05 mag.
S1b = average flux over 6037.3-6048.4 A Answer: 22.7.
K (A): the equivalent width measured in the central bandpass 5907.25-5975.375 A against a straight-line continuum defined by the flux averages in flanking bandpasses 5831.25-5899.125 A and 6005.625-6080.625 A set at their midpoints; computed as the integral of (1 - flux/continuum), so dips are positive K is -1.8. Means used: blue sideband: 20.4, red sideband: 22.5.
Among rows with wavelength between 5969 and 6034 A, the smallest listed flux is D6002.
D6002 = 20.13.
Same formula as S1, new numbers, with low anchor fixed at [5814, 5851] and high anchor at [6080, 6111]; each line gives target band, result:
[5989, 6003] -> 0.07 mag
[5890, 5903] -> 0.44 mag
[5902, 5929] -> 0.02 mag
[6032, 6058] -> 0.02 mag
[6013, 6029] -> 0.07 mag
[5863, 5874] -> 0.03 mag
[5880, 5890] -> 0.08 mag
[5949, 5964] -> 0.09 mag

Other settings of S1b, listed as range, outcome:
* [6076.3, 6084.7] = 24.1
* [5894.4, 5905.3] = 16.8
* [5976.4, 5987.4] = 22.7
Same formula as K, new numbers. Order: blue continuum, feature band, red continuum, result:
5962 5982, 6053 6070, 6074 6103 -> 0.3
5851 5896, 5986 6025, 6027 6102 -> 1.1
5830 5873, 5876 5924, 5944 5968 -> 3.5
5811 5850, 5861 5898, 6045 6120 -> 4.8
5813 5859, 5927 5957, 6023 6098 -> 1.1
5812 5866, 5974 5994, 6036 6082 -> 0.4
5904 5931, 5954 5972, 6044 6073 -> 1.2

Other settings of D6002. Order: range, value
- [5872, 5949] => 10.13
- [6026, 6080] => 21.62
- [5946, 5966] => 18.49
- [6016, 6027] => 21.15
